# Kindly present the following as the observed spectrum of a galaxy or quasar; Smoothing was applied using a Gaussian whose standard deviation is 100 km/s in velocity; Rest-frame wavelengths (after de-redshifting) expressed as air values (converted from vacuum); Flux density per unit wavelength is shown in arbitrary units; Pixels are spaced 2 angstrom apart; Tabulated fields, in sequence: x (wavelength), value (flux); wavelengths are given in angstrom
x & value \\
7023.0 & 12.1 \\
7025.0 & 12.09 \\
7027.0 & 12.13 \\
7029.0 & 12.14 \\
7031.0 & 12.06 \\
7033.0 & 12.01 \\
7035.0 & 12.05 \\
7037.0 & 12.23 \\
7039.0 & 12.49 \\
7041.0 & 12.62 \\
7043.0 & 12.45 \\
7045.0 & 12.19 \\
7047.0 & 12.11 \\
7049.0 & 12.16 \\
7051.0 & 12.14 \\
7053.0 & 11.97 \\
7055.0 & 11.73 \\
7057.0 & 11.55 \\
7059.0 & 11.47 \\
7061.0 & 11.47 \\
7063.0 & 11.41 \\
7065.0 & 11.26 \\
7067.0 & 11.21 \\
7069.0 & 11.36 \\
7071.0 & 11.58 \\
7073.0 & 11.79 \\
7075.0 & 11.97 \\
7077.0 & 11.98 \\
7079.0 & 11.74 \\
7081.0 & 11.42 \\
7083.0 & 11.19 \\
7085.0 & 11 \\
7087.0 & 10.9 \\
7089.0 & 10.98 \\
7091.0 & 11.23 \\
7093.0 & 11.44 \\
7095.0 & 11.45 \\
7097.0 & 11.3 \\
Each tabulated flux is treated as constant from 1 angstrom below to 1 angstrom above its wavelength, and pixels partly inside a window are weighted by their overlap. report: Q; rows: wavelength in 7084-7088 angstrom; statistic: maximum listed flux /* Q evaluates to 11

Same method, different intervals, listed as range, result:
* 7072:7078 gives 11.98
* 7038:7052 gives 12.62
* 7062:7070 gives 11.41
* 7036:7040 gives 12.49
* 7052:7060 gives 11.97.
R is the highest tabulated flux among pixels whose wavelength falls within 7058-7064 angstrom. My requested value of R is 11.47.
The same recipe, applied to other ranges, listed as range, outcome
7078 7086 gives 11.74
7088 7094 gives 11.44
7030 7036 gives 12.06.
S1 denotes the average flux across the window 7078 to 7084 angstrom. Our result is 11.5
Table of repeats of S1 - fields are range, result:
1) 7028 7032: 12.1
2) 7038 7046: 12.4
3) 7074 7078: 12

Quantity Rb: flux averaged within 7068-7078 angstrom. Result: 11.7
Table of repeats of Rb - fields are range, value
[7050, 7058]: 11.8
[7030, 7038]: 12.1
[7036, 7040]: 12.4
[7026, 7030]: 12.1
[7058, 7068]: 11.4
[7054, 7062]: 11.6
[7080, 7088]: 11.1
